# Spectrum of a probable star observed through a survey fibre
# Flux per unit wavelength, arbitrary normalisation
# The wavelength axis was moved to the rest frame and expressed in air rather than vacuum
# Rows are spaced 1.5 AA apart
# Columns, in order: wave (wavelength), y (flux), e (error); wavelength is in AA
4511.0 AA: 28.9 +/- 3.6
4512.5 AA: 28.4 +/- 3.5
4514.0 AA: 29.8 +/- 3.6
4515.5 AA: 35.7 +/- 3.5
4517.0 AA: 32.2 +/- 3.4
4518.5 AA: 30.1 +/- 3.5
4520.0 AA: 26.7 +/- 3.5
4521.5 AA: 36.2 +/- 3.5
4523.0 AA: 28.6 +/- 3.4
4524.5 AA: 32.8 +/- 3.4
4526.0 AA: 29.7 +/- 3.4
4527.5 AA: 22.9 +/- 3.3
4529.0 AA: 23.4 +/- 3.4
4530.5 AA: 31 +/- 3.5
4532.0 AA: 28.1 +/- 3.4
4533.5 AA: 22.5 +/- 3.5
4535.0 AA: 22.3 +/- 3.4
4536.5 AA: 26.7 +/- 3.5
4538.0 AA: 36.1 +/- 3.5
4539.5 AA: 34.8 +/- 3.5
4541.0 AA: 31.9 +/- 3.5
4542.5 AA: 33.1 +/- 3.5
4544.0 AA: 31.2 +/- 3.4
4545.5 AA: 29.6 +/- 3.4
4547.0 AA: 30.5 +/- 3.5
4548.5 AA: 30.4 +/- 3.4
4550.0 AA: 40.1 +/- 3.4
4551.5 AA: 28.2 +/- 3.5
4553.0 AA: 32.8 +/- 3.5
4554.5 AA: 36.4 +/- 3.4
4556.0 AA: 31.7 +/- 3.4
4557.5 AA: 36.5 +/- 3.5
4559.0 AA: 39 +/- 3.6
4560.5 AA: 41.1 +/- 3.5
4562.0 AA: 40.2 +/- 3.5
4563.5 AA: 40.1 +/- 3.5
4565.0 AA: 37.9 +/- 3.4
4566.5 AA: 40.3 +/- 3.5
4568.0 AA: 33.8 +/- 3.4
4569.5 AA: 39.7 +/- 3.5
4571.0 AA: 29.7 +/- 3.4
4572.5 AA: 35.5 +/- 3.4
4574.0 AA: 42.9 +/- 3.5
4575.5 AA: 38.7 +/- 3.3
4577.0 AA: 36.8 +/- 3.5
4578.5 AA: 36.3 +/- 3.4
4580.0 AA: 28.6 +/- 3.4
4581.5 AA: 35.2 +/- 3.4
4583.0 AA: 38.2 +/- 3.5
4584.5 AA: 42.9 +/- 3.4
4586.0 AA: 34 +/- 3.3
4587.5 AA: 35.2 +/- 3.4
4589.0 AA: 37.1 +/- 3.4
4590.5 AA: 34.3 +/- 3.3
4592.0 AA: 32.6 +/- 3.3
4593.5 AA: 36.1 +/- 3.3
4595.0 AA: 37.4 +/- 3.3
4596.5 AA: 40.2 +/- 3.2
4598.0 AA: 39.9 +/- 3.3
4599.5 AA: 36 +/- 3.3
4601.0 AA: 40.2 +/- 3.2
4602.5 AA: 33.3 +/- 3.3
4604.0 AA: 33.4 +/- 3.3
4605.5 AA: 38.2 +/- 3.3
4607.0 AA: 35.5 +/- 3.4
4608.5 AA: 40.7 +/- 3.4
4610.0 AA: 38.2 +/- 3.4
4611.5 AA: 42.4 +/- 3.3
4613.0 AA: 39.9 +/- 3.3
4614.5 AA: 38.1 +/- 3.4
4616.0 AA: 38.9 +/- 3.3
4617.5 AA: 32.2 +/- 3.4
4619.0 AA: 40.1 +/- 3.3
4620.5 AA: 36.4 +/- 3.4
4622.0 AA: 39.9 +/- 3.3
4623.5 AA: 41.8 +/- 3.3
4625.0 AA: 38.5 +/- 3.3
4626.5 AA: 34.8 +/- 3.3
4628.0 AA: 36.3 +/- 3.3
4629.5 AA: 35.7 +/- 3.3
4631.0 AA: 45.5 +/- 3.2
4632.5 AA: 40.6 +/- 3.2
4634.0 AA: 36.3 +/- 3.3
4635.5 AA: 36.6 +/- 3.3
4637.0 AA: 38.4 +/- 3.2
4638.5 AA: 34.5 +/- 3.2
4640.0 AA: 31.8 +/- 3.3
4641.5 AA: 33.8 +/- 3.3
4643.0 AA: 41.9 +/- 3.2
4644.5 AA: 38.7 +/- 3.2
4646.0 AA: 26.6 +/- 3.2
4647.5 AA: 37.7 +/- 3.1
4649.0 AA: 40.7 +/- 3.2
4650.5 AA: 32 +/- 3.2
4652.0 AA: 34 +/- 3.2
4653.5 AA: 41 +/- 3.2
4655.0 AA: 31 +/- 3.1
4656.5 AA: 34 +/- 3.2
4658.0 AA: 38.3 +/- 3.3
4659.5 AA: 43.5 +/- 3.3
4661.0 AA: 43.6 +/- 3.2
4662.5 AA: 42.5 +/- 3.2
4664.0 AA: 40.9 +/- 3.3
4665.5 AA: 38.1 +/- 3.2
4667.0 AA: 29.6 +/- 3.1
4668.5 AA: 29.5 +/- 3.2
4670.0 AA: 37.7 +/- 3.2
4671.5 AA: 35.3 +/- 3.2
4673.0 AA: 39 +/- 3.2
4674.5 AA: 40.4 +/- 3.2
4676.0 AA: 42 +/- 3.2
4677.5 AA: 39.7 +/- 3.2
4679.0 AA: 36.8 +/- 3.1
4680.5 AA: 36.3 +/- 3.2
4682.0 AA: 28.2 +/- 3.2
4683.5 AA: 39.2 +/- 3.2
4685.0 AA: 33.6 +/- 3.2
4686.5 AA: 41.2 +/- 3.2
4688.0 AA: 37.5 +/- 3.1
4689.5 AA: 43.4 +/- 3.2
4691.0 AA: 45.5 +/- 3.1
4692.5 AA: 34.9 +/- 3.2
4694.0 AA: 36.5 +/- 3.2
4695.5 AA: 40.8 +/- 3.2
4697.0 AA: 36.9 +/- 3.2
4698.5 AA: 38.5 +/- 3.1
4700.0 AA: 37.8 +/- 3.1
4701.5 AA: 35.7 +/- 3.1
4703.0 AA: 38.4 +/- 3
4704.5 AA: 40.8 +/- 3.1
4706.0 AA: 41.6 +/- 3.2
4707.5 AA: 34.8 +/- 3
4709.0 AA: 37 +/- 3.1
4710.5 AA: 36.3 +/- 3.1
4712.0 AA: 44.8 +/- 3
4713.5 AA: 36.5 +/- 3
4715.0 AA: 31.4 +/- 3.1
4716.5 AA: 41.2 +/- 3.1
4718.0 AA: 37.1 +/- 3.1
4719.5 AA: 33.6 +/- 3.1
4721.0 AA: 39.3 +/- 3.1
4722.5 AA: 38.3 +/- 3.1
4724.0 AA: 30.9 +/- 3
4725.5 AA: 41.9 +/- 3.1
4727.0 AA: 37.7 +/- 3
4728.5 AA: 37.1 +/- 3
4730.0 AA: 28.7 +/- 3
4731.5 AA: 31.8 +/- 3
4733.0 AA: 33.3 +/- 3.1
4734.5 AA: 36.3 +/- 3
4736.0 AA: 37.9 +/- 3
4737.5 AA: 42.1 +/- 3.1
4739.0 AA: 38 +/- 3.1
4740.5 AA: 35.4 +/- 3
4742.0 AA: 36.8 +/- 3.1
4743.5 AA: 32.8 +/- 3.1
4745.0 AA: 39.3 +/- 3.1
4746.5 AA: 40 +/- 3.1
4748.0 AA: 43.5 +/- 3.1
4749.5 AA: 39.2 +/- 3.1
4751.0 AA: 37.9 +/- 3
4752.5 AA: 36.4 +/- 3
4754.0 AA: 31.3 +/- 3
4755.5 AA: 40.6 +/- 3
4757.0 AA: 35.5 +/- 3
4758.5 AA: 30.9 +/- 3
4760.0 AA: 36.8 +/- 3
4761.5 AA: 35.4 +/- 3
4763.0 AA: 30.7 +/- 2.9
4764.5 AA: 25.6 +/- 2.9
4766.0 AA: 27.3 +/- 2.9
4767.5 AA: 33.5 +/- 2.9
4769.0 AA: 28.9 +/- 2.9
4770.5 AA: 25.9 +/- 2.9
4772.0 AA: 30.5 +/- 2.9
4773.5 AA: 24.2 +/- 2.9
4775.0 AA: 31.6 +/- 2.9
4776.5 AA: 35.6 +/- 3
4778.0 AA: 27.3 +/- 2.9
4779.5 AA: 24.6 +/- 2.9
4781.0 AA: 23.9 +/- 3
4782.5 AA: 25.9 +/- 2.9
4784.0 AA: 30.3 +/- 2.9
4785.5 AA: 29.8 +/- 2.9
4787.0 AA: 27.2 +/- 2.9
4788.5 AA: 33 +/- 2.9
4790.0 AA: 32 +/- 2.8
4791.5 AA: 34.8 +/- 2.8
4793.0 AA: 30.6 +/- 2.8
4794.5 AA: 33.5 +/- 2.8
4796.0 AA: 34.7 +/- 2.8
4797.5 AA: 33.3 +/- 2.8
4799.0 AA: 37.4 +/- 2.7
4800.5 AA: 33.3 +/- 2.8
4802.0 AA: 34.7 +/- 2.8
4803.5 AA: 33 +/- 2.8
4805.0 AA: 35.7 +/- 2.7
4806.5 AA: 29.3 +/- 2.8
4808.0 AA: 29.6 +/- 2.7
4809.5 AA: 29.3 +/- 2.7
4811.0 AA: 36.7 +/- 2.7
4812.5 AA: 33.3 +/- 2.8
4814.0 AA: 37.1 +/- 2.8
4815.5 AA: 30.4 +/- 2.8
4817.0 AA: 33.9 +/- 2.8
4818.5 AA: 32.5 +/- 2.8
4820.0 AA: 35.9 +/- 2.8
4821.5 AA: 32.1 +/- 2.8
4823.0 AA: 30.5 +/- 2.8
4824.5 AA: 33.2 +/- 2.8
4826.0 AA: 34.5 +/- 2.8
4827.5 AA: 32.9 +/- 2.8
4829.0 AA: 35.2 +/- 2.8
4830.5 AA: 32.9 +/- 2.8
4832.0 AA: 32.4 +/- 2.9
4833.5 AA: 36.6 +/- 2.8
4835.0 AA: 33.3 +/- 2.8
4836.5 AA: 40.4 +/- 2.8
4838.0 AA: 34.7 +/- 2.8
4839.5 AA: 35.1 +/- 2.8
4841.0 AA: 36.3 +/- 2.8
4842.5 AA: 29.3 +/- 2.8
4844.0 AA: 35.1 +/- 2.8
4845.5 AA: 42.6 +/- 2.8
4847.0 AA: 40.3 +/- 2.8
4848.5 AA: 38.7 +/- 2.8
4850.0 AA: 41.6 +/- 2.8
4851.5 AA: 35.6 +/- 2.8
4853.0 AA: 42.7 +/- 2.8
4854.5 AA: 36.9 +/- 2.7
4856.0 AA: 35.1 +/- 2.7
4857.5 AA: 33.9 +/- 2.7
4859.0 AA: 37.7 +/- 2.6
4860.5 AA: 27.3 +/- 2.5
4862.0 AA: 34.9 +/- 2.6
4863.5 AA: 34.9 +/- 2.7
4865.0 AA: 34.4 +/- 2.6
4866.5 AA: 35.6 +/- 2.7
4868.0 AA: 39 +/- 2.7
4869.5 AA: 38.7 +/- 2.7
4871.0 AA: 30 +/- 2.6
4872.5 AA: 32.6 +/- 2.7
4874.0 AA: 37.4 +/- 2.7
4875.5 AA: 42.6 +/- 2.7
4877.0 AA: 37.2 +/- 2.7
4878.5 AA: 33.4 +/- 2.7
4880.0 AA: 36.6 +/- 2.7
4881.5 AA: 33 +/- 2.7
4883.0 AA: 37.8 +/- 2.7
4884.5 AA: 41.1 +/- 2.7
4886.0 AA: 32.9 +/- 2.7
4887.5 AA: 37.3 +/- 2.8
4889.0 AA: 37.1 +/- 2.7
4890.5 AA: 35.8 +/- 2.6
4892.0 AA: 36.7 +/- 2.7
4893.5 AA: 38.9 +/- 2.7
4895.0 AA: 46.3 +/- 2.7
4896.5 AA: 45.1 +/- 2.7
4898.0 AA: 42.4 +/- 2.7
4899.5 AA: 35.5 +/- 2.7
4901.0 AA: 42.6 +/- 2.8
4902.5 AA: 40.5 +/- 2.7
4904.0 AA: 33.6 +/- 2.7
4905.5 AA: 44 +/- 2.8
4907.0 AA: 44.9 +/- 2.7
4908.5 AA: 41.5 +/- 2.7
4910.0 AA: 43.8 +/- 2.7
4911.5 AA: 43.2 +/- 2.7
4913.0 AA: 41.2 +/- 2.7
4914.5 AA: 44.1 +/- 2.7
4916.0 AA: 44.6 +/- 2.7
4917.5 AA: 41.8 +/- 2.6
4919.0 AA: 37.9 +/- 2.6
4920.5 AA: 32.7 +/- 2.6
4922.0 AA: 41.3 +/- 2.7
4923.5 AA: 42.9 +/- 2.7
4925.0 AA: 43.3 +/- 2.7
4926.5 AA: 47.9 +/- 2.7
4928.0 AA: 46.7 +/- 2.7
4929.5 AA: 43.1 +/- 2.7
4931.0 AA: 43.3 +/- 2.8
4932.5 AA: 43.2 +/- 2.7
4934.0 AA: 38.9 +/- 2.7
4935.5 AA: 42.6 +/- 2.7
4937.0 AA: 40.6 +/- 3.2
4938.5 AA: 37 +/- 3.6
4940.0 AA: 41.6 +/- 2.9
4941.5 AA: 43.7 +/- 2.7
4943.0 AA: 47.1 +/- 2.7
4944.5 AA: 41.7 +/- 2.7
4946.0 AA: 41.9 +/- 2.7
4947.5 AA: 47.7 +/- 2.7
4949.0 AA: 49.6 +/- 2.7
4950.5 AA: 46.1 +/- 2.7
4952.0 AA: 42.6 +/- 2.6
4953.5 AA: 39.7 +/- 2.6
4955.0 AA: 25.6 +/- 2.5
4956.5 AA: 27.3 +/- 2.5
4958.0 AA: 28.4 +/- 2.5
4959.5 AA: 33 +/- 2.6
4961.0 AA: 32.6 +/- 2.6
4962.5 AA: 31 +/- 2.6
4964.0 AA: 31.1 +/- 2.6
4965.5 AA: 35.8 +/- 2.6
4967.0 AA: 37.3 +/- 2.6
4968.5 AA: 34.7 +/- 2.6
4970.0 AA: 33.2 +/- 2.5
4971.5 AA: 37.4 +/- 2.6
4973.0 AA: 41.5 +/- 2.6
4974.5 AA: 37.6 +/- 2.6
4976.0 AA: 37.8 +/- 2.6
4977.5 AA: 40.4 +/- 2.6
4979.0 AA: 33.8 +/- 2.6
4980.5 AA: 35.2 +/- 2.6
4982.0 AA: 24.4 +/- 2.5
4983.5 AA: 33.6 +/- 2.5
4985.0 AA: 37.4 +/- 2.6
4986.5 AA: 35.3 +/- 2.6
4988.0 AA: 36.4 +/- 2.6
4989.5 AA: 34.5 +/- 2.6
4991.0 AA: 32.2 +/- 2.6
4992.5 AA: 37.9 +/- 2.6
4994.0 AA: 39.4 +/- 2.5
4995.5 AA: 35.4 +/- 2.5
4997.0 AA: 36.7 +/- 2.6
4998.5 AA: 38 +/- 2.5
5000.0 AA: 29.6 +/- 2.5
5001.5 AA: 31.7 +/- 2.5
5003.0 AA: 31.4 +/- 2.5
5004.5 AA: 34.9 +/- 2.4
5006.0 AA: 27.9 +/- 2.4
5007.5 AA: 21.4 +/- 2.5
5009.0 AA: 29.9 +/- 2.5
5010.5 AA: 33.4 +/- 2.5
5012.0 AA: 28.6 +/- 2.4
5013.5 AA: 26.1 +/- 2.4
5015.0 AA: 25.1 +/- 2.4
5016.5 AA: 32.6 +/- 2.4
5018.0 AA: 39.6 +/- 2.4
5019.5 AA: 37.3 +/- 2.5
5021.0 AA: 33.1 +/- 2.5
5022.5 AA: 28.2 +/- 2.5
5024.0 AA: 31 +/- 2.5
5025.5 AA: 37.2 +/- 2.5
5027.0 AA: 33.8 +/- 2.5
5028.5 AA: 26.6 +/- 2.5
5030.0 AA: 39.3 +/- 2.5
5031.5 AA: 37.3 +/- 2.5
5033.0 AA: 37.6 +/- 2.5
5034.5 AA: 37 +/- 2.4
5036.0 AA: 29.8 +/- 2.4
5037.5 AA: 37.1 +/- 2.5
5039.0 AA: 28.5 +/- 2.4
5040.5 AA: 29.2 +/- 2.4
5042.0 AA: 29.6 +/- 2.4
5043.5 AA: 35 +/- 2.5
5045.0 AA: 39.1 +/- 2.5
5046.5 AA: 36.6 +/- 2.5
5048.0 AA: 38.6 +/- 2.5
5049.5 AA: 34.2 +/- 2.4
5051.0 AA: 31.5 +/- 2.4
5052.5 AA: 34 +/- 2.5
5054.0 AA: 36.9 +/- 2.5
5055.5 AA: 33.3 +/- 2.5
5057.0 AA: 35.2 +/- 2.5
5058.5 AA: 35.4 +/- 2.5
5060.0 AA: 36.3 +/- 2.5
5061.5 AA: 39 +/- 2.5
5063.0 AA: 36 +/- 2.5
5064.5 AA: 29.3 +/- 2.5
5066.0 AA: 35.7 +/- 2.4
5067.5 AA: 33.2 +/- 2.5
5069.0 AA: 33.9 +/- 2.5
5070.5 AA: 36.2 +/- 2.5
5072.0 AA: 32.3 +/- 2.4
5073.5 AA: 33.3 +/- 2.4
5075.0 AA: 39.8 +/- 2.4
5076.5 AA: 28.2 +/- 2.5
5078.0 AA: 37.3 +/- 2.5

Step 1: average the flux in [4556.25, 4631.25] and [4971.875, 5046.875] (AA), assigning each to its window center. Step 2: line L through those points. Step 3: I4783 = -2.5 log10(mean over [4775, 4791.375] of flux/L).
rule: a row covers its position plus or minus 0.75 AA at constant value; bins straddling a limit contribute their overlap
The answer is 0.21 mag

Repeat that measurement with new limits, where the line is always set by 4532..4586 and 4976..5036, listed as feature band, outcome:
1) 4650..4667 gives -0.11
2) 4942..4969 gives -0.12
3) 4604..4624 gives -0.12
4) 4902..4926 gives -0.23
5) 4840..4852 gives -0.11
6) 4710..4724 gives -0.10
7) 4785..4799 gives 0.05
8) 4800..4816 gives 0.03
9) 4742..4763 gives -0.08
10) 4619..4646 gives -0.10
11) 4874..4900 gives -0.14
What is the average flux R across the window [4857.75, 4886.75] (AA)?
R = 35.6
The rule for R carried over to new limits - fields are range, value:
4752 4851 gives 32.9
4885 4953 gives 41.7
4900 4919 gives 41.9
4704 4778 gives 35.3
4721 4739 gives 36.2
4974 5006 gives 34.7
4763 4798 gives 29.7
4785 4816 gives 32.8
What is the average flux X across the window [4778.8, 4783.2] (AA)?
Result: 24.8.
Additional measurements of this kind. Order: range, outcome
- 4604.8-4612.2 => 39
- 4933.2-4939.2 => 39.8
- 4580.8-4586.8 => 37.6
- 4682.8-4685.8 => 36.4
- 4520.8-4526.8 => 31.7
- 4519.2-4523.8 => 30.5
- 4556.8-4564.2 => 39.4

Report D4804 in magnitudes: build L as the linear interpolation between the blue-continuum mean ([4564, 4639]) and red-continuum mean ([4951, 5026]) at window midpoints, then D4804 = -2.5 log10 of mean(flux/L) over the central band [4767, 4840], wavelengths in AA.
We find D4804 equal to 0.10 mag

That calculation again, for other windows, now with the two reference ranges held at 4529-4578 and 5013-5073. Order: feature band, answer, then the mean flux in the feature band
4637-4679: -0.09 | 37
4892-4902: -0.21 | 41.4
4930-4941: -0.21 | 41.1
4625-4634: -0.13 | 38.4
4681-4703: -0.12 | 37.8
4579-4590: -0.06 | 35.9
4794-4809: 0.02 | 33.4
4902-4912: -0.22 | 41.6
